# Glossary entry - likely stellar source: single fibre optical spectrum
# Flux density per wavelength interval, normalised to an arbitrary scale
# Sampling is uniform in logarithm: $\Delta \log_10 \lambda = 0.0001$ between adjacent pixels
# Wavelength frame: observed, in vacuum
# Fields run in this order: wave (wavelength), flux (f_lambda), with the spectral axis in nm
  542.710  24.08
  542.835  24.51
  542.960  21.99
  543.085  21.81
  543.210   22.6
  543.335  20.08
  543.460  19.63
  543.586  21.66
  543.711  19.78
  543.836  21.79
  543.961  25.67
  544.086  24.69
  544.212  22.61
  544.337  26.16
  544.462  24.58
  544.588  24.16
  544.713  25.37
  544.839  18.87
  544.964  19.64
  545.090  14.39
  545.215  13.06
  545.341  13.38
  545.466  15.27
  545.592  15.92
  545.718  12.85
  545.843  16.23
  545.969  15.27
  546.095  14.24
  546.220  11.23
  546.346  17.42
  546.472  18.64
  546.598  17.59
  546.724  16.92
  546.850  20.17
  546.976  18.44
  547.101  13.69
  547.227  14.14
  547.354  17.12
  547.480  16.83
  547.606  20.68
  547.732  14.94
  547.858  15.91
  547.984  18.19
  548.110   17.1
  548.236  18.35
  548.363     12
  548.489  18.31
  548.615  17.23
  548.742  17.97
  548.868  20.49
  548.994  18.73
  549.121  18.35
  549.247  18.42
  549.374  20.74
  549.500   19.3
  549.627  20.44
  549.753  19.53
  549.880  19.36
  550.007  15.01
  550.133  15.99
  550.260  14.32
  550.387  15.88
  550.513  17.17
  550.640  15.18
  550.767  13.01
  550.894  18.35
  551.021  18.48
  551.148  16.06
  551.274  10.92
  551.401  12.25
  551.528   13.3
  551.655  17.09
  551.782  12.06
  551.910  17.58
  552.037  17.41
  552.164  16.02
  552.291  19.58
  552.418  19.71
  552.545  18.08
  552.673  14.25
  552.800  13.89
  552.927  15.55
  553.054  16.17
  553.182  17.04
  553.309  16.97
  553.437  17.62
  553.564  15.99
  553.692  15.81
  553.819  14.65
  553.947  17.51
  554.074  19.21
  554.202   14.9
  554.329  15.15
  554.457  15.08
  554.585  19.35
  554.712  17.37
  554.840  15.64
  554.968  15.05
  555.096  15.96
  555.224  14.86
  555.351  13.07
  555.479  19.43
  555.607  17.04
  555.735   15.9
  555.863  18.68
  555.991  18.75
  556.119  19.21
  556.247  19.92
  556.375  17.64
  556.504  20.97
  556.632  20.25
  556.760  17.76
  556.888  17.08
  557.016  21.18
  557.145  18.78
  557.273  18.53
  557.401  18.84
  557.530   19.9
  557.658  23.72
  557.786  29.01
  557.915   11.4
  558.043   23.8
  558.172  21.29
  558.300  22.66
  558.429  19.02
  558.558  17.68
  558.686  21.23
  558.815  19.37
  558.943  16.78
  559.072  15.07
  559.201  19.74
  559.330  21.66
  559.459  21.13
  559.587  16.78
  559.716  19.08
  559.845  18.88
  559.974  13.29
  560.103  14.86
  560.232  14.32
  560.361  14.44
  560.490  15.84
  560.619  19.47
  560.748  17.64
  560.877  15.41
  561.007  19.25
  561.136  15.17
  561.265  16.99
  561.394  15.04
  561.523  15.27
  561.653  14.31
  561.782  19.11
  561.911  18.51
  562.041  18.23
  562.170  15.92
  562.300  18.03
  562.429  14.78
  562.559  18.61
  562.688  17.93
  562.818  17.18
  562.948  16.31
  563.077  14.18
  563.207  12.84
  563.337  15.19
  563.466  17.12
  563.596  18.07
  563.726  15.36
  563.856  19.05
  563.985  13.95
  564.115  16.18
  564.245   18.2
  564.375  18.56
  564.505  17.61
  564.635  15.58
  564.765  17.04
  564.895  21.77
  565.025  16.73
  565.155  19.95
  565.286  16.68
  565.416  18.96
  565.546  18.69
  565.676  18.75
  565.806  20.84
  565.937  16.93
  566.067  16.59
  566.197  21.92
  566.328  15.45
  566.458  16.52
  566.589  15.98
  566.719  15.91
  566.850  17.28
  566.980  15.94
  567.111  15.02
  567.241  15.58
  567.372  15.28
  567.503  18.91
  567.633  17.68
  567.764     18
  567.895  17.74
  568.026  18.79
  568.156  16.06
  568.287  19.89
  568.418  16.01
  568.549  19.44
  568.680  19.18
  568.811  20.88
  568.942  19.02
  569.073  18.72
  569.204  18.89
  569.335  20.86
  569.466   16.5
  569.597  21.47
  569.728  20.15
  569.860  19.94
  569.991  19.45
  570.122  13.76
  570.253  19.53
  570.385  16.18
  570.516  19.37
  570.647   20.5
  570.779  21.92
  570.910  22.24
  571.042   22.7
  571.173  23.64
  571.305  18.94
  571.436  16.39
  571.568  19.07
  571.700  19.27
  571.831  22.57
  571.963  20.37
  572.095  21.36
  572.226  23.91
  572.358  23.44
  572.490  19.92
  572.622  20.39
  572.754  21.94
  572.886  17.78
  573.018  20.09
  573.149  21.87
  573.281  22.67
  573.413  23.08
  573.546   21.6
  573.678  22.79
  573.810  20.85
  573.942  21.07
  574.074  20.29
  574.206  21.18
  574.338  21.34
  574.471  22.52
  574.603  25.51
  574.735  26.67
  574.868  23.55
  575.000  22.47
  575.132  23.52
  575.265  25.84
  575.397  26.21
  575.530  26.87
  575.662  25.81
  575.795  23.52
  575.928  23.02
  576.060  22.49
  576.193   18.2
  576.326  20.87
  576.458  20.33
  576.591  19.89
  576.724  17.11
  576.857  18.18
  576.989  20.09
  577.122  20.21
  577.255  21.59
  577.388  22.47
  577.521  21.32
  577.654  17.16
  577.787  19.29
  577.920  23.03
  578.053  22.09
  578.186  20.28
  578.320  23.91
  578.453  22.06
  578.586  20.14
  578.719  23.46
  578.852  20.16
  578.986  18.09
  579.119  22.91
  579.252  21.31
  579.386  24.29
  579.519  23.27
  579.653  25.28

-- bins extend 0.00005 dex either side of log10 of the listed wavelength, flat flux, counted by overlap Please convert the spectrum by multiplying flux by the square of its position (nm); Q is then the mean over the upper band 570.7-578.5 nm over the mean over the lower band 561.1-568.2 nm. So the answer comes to 1.31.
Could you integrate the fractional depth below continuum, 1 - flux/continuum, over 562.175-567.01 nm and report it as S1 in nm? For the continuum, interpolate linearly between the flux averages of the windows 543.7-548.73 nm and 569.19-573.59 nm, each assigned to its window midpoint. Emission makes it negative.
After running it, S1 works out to 0.615 nm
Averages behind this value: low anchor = 17.9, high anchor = 20.4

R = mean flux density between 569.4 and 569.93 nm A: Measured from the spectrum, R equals 19.5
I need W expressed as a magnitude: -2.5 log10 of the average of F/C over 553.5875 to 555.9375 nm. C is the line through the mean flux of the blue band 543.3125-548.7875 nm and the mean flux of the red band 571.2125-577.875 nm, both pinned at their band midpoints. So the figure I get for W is 0.17 mag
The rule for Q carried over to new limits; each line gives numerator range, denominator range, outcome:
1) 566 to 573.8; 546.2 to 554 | 1.24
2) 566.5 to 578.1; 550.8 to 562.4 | 1.24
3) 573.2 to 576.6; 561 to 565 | 1.42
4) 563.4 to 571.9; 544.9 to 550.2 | 1.17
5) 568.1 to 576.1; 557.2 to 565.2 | 1.24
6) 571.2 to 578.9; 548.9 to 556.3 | 1.40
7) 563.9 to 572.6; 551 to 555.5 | 1.23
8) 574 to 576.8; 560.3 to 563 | 1.42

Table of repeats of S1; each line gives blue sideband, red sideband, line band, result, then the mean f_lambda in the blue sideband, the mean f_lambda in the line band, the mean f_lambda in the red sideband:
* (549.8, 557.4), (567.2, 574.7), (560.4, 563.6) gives 0.30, 16.7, 16.6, 20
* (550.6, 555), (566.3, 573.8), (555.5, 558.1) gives -0.40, 16.1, 19.4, 19.3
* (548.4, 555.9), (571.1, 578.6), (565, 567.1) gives 0.22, 16.7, 17.6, 21.6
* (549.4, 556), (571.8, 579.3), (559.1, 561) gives 0.08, 16.4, 17.3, 21.8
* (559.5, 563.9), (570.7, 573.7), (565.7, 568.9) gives 0.24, 16.6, 17.6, 21.2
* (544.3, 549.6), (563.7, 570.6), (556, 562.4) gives -0.20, 17.6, 18.3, 17.9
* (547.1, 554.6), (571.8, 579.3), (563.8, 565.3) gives 0.14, 16.7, 17.6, 21.8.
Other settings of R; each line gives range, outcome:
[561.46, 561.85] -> 16.3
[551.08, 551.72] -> 14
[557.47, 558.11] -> 21.6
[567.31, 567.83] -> 17.5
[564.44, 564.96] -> 18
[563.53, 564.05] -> 16.6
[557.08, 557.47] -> 18.7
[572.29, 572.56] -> 21.6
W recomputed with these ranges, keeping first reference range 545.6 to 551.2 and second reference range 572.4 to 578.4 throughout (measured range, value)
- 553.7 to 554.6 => 0.10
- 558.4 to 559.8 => 0.00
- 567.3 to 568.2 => 0.17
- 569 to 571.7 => 0.07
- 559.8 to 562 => 0.18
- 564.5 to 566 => 0.09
